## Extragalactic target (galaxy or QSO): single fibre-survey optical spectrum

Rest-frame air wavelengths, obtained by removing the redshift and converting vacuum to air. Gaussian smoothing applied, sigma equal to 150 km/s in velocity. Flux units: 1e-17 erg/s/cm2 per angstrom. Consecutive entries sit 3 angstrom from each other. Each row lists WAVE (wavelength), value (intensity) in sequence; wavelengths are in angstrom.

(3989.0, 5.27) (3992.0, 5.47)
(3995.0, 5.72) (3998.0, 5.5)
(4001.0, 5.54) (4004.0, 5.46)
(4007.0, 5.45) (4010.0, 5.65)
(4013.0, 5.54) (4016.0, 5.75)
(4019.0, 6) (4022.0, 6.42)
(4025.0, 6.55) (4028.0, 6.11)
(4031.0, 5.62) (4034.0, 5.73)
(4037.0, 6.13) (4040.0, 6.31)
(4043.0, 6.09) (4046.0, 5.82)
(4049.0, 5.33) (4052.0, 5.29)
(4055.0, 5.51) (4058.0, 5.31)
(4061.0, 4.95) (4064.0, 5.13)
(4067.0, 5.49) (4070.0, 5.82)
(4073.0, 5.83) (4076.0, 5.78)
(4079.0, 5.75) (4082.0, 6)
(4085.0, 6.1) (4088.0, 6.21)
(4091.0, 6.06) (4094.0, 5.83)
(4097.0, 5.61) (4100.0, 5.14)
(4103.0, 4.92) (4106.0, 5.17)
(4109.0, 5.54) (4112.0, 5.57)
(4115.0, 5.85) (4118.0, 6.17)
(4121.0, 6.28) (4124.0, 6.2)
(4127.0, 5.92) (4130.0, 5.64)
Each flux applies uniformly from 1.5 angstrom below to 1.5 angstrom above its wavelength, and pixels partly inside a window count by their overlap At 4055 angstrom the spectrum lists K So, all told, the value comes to 5.51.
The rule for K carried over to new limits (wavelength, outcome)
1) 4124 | 6.2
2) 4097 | 5.61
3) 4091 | 6.06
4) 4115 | 5.85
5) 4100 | 5.14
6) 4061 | 4.95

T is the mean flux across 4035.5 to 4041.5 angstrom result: 6.22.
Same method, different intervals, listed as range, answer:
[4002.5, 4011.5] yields 5.52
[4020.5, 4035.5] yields 6.09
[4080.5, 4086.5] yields 6.05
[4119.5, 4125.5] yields 6.24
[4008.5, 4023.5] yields 5.87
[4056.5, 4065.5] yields 5.13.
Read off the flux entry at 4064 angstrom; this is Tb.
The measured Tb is 5.13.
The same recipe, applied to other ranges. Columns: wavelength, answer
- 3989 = 5.27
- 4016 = 5.75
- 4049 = 5.33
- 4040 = 6.31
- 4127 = 5.92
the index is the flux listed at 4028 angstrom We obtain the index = 6.11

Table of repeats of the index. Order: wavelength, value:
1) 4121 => 6.28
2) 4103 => 4.92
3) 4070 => 5.82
